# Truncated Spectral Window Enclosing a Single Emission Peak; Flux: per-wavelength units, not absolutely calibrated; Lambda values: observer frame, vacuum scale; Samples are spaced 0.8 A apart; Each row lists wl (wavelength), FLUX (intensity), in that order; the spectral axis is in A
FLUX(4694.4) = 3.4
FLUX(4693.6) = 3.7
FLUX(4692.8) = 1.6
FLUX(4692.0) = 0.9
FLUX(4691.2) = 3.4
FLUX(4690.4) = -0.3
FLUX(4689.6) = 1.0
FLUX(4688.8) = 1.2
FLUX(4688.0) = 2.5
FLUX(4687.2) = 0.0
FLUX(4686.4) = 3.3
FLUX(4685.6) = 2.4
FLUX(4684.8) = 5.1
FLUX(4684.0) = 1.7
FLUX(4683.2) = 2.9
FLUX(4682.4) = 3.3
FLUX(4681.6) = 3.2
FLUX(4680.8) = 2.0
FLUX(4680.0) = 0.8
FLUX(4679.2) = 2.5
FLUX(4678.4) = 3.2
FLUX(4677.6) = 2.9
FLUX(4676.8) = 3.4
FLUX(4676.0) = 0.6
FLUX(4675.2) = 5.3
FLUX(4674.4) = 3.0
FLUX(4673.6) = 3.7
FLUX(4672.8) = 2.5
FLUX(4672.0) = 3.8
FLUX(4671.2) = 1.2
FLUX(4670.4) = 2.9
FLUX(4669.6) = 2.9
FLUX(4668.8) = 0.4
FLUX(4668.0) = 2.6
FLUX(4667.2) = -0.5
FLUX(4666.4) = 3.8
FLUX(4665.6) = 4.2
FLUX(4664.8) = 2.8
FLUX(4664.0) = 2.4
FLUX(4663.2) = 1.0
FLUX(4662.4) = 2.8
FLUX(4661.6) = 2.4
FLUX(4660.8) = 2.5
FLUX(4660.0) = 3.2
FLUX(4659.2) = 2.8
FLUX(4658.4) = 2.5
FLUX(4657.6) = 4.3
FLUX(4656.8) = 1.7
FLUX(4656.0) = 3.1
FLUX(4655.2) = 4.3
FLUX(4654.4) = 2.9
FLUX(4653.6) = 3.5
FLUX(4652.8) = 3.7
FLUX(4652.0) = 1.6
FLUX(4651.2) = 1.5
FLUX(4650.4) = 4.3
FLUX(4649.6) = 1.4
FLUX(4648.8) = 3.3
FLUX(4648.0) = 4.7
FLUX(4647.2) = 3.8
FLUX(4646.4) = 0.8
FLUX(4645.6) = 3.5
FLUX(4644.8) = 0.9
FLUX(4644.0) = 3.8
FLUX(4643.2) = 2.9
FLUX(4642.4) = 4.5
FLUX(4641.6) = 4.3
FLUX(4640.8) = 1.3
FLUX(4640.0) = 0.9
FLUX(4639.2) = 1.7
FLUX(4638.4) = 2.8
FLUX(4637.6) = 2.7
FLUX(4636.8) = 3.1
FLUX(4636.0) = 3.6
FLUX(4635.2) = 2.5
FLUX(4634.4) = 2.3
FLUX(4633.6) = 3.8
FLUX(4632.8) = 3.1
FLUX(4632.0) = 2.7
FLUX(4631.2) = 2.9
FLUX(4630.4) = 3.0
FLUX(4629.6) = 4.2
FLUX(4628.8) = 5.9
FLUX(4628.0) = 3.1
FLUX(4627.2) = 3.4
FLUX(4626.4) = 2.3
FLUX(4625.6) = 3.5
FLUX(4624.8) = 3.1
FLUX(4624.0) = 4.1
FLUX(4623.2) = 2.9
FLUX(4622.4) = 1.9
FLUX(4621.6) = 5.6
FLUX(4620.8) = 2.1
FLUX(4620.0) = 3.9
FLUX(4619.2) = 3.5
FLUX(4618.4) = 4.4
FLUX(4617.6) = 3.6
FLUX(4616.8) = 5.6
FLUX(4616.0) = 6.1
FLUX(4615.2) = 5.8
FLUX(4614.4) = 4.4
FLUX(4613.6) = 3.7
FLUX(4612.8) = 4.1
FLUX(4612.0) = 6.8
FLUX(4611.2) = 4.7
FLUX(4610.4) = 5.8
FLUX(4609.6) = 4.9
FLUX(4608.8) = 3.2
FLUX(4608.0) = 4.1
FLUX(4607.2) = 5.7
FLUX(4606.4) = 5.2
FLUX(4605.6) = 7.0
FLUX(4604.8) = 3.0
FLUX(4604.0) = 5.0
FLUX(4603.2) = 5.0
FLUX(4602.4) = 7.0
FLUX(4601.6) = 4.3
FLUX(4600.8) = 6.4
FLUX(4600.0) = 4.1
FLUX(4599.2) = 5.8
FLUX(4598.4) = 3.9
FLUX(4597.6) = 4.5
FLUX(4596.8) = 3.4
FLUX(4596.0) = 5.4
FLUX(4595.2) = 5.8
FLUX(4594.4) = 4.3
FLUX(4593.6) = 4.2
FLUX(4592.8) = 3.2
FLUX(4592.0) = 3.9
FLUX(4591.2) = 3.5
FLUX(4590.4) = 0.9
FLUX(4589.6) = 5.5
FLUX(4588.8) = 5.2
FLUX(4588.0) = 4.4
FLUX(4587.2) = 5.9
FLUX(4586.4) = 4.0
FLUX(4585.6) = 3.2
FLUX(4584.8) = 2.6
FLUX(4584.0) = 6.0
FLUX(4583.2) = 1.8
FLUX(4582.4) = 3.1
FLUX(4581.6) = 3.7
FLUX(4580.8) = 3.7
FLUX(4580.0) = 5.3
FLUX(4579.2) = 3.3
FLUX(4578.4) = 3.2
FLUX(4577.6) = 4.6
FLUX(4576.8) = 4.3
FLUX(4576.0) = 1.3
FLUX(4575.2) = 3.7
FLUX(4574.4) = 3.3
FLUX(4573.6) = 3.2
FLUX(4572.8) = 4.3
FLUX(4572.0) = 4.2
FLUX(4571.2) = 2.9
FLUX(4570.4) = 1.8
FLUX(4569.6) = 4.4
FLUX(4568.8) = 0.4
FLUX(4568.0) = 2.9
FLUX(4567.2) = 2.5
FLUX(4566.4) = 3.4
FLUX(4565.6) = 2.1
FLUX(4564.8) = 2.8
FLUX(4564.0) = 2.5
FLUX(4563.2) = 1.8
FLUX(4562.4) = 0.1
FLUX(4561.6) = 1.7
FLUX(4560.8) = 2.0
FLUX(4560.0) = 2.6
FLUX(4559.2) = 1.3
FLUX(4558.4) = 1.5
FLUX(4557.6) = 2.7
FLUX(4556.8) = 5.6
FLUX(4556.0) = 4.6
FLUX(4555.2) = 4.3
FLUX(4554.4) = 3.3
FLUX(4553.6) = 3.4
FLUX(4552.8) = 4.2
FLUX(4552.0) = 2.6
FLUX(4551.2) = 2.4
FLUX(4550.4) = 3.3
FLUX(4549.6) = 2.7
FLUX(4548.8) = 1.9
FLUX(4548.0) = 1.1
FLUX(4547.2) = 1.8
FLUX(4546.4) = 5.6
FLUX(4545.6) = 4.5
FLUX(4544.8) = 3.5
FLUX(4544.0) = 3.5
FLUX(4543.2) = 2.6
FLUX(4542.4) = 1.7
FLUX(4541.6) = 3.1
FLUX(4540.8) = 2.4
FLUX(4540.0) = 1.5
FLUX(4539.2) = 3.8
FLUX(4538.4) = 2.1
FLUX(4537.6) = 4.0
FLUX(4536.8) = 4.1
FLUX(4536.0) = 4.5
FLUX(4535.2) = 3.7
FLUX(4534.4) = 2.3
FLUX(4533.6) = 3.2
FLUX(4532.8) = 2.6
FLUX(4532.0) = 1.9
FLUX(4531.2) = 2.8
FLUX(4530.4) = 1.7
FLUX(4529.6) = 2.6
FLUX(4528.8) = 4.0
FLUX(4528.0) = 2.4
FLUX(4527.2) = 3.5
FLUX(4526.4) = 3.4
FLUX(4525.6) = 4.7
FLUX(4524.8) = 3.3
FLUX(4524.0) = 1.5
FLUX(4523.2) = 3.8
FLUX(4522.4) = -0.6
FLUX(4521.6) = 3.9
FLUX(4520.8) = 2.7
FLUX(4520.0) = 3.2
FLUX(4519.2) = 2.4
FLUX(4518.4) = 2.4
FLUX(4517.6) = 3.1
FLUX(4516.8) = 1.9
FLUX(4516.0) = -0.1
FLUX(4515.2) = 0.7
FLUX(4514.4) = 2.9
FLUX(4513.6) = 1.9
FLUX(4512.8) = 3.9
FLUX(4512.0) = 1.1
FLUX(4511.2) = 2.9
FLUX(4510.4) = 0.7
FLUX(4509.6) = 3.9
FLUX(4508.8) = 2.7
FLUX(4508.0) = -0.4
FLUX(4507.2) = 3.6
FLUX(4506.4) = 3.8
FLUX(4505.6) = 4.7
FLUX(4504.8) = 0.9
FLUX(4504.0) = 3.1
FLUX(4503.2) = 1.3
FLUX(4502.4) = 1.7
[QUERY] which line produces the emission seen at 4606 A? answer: Mg II 2798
